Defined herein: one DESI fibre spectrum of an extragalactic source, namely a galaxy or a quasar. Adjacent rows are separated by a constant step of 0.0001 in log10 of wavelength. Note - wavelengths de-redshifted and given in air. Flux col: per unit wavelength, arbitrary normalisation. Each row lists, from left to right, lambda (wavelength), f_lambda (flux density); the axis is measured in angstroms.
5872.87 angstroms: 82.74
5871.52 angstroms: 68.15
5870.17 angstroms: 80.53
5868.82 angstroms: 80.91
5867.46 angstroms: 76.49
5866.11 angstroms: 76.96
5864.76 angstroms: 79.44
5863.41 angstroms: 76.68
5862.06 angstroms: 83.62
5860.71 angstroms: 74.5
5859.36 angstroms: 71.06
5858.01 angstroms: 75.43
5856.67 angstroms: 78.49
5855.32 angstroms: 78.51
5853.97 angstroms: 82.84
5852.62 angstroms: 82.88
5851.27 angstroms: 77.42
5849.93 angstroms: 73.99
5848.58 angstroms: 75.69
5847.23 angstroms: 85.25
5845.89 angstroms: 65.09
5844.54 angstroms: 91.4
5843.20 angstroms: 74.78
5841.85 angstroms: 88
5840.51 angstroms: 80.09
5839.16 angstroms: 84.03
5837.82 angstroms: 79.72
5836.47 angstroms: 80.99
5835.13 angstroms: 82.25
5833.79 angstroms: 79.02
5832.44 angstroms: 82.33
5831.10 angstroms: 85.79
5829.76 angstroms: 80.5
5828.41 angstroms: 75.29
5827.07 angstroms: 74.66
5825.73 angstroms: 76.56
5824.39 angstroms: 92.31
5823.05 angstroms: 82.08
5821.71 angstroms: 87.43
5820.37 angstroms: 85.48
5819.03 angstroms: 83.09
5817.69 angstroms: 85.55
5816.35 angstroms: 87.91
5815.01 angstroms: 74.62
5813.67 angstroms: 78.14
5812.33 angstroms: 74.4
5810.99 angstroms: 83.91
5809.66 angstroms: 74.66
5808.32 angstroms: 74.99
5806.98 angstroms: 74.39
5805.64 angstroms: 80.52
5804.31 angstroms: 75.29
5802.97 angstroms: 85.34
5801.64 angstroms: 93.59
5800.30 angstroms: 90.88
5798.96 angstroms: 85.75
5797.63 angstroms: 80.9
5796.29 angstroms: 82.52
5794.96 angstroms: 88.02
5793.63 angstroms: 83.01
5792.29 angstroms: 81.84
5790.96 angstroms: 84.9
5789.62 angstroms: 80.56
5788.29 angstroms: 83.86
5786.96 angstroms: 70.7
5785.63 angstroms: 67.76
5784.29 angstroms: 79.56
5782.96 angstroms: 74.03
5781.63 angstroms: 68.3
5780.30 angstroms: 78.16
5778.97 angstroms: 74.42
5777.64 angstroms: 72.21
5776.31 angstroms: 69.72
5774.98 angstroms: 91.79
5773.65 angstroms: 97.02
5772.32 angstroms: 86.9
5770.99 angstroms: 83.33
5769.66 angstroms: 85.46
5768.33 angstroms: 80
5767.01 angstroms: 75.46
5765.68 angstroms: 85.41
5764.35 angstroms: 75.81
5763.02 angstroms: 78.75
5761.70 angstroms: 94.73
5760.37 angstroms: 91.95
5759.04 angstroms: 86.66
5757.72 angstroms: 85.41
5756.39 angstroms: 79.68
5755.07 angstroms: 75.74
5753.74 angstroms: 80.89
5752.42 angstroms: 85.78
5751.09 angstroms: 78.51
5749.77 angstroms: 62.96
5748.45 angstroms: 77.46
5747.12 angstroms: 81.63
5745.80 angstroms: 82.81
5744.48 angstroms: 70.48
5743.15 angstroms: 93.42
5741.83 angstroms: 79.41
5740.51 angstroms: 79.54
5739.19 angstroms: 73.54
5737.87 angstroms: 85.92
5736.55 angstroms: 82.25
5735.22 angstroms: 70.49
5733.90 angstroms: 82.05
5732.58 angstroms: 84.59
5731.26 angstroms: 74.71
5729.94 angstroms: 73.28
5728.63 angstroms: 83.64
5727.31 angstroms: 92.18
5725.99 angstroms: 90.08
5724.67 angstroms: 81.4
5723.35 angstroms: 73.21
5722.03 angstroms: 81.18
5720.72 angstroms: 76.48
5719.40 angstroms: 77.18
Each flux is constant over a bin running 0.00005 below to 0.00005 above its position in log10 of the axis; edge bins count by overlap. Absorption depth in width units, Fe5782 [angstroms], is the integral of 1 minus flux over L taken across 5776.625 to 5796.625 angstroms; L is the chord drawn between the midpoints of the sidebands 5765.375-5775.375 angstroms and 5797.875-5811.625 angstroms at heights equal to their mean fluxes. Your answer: 1.43 angstroms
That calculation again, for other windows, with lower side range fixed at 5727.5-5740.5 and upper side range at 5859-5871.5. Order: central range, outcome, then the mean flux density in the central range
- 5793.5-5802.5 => -0.9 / 86.6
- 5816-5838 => -1.2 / 82.4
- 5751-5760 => -0.4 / 82.3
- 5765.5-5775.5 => -0.8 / 85.6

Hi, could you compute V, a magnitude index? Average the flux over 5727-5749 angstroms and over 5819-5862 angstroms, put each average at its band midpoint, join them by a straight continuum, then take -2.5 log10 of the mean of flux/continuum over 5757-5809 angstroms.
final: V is -0.02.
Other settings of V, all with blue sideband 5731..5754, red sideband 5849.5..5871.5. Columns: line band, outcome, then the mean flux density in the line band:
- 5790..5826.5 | -0.054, 82.5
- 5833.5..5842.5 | -0.055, 82.2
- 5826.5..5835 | -0.022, 79.8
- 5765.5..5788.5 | 0.000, 78.9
